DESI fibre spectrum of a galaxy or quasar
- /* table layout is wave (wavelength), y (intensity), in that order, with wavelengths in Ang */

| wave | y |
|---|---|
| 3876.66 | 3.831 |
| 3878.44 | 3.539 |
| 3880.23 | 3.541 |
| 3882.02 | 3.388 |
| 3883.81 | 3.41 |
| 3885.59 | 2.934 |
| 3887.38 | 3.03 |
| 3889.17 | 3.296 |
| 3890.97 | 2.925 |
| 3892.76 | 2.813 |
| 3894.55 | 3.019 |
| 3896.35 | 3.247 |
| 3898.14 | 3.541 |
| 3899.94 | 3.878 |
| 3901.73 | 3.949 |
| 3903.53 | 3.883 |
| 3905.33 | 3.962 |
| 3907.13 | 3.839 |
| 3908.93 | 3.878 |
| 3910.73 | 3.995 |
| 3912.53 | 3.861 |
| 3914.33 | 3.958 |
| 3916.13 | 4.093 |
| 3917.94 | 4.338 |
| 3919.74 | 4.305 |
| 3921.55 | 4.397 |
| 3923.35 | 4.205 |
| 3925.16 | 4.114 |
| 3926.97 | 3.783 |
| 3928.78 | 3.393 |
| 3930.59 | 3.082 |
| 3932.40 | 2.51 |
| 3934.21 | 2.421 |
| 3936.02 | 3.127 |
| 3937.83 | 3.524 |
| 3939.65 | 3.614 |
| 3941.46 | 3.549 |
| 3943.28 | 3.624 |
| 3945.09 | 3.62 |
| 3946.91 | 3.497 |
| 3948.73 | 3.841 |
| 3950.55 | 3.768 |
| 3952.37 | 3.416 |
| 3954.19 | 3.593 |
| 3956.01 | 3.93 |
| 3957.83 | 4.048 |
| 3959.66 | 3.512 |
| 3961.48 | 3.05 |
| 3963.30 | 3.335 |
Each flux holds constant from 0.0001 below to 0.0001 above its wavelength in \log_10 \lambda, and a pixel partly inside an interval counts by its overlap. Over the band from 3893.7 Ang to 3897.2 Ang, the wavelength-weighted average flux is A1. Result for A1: 3.13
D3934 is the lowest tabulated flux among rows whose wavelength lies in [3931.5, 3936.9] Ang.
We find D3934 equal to 2.421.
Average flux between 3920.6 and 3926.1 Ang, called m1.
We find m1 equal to 4.23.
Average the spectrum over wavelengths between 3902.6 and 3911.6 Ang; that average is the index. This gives 3.91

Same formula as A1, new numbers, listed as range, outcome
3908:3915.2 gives 3.92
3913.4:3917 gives 4.03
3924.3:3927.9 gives 3.94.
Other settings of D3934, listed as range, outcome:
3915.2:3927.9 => 3.783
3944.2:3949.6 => 3.497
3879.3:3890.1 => 2.934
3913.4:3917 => 3.958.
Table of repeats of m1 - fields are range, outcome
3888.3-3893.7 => 3.01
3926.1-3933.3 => 3.19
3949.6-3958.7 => 3.75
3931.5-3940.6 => 3.04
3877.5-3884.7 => 3.47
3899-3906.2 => 3.91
